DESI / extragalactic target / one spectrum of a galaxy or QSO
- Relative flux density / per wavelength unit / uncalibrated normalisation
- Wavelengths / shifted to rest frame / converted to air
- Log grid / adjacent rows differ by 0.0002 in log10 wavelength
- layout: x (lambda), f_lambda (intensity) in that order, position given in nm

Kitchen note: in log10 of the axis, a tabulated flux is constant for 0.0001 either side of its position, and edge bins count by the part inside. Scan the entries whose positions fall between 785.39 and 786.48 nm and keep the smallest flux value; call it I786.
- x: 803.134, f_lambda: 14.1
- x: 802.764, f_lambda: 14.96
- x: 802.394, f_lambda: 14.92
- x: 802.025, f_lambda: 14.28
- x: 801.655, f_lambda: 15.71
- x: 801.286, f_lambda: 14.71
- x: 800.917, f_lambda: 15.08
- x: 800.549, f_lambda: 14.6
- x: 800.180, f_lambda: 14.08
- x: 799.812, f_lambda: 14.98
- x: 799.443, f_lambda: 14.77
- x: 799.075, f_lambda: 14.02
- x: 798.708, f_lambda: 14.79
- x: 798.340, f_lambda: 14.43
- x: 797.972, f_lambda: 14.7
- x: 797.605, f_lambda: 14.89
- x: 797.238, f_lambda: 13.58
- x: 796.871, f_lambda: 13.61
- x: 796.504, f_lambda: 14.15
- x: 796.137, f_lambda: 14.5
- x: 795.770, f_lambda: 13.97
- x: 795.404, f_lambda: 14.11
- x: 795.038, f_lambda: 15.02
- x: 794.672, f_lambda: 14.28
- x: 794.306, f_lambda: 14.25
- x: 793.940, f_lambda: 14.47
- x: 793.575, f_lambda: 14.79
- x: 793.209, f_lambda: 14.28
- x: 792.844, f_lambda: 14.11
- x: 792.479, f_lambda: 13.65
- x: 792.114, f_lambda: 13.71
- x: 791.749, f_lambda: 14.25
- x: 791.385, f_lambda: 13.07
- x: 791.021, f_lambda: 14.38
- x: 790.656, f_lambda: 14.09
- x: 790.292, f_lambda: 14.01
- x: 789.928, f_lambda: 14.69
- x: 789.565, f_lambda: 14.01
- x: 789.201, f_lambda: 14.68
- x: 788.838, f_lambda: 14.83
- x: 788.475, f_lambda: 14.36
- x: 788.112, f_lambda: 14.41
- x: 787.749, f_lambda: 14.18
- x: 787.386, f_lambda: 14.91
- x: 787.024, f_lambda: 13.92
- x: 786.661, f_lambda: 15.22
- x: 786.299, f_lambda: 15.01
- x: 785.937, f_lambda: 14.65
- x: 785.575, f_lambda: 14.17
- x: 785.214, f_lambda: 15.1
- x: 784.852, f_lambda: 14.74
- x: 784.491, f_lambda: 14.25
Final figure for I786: 14.17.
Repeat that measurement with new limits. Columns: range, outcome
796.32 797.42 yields 13.58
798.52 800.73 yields 14.02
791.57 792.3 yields 13.71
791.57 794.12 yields 13.65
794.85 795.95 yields 13.97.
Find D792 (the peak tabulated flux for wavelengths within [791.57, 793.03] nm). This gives 14.25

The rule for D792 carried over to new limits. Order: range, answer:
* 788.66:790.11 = 14.83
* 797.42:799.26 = 14.89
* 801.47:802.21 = 15.71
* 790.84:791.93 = 14.38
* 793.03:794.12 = 14.79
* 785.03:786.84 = 15.22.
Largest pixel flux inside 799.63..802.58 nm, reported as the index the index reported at 15.71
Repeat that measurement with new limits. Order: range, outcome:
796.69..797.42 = 13.61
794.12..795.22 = 15.02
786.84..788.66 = 14.91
